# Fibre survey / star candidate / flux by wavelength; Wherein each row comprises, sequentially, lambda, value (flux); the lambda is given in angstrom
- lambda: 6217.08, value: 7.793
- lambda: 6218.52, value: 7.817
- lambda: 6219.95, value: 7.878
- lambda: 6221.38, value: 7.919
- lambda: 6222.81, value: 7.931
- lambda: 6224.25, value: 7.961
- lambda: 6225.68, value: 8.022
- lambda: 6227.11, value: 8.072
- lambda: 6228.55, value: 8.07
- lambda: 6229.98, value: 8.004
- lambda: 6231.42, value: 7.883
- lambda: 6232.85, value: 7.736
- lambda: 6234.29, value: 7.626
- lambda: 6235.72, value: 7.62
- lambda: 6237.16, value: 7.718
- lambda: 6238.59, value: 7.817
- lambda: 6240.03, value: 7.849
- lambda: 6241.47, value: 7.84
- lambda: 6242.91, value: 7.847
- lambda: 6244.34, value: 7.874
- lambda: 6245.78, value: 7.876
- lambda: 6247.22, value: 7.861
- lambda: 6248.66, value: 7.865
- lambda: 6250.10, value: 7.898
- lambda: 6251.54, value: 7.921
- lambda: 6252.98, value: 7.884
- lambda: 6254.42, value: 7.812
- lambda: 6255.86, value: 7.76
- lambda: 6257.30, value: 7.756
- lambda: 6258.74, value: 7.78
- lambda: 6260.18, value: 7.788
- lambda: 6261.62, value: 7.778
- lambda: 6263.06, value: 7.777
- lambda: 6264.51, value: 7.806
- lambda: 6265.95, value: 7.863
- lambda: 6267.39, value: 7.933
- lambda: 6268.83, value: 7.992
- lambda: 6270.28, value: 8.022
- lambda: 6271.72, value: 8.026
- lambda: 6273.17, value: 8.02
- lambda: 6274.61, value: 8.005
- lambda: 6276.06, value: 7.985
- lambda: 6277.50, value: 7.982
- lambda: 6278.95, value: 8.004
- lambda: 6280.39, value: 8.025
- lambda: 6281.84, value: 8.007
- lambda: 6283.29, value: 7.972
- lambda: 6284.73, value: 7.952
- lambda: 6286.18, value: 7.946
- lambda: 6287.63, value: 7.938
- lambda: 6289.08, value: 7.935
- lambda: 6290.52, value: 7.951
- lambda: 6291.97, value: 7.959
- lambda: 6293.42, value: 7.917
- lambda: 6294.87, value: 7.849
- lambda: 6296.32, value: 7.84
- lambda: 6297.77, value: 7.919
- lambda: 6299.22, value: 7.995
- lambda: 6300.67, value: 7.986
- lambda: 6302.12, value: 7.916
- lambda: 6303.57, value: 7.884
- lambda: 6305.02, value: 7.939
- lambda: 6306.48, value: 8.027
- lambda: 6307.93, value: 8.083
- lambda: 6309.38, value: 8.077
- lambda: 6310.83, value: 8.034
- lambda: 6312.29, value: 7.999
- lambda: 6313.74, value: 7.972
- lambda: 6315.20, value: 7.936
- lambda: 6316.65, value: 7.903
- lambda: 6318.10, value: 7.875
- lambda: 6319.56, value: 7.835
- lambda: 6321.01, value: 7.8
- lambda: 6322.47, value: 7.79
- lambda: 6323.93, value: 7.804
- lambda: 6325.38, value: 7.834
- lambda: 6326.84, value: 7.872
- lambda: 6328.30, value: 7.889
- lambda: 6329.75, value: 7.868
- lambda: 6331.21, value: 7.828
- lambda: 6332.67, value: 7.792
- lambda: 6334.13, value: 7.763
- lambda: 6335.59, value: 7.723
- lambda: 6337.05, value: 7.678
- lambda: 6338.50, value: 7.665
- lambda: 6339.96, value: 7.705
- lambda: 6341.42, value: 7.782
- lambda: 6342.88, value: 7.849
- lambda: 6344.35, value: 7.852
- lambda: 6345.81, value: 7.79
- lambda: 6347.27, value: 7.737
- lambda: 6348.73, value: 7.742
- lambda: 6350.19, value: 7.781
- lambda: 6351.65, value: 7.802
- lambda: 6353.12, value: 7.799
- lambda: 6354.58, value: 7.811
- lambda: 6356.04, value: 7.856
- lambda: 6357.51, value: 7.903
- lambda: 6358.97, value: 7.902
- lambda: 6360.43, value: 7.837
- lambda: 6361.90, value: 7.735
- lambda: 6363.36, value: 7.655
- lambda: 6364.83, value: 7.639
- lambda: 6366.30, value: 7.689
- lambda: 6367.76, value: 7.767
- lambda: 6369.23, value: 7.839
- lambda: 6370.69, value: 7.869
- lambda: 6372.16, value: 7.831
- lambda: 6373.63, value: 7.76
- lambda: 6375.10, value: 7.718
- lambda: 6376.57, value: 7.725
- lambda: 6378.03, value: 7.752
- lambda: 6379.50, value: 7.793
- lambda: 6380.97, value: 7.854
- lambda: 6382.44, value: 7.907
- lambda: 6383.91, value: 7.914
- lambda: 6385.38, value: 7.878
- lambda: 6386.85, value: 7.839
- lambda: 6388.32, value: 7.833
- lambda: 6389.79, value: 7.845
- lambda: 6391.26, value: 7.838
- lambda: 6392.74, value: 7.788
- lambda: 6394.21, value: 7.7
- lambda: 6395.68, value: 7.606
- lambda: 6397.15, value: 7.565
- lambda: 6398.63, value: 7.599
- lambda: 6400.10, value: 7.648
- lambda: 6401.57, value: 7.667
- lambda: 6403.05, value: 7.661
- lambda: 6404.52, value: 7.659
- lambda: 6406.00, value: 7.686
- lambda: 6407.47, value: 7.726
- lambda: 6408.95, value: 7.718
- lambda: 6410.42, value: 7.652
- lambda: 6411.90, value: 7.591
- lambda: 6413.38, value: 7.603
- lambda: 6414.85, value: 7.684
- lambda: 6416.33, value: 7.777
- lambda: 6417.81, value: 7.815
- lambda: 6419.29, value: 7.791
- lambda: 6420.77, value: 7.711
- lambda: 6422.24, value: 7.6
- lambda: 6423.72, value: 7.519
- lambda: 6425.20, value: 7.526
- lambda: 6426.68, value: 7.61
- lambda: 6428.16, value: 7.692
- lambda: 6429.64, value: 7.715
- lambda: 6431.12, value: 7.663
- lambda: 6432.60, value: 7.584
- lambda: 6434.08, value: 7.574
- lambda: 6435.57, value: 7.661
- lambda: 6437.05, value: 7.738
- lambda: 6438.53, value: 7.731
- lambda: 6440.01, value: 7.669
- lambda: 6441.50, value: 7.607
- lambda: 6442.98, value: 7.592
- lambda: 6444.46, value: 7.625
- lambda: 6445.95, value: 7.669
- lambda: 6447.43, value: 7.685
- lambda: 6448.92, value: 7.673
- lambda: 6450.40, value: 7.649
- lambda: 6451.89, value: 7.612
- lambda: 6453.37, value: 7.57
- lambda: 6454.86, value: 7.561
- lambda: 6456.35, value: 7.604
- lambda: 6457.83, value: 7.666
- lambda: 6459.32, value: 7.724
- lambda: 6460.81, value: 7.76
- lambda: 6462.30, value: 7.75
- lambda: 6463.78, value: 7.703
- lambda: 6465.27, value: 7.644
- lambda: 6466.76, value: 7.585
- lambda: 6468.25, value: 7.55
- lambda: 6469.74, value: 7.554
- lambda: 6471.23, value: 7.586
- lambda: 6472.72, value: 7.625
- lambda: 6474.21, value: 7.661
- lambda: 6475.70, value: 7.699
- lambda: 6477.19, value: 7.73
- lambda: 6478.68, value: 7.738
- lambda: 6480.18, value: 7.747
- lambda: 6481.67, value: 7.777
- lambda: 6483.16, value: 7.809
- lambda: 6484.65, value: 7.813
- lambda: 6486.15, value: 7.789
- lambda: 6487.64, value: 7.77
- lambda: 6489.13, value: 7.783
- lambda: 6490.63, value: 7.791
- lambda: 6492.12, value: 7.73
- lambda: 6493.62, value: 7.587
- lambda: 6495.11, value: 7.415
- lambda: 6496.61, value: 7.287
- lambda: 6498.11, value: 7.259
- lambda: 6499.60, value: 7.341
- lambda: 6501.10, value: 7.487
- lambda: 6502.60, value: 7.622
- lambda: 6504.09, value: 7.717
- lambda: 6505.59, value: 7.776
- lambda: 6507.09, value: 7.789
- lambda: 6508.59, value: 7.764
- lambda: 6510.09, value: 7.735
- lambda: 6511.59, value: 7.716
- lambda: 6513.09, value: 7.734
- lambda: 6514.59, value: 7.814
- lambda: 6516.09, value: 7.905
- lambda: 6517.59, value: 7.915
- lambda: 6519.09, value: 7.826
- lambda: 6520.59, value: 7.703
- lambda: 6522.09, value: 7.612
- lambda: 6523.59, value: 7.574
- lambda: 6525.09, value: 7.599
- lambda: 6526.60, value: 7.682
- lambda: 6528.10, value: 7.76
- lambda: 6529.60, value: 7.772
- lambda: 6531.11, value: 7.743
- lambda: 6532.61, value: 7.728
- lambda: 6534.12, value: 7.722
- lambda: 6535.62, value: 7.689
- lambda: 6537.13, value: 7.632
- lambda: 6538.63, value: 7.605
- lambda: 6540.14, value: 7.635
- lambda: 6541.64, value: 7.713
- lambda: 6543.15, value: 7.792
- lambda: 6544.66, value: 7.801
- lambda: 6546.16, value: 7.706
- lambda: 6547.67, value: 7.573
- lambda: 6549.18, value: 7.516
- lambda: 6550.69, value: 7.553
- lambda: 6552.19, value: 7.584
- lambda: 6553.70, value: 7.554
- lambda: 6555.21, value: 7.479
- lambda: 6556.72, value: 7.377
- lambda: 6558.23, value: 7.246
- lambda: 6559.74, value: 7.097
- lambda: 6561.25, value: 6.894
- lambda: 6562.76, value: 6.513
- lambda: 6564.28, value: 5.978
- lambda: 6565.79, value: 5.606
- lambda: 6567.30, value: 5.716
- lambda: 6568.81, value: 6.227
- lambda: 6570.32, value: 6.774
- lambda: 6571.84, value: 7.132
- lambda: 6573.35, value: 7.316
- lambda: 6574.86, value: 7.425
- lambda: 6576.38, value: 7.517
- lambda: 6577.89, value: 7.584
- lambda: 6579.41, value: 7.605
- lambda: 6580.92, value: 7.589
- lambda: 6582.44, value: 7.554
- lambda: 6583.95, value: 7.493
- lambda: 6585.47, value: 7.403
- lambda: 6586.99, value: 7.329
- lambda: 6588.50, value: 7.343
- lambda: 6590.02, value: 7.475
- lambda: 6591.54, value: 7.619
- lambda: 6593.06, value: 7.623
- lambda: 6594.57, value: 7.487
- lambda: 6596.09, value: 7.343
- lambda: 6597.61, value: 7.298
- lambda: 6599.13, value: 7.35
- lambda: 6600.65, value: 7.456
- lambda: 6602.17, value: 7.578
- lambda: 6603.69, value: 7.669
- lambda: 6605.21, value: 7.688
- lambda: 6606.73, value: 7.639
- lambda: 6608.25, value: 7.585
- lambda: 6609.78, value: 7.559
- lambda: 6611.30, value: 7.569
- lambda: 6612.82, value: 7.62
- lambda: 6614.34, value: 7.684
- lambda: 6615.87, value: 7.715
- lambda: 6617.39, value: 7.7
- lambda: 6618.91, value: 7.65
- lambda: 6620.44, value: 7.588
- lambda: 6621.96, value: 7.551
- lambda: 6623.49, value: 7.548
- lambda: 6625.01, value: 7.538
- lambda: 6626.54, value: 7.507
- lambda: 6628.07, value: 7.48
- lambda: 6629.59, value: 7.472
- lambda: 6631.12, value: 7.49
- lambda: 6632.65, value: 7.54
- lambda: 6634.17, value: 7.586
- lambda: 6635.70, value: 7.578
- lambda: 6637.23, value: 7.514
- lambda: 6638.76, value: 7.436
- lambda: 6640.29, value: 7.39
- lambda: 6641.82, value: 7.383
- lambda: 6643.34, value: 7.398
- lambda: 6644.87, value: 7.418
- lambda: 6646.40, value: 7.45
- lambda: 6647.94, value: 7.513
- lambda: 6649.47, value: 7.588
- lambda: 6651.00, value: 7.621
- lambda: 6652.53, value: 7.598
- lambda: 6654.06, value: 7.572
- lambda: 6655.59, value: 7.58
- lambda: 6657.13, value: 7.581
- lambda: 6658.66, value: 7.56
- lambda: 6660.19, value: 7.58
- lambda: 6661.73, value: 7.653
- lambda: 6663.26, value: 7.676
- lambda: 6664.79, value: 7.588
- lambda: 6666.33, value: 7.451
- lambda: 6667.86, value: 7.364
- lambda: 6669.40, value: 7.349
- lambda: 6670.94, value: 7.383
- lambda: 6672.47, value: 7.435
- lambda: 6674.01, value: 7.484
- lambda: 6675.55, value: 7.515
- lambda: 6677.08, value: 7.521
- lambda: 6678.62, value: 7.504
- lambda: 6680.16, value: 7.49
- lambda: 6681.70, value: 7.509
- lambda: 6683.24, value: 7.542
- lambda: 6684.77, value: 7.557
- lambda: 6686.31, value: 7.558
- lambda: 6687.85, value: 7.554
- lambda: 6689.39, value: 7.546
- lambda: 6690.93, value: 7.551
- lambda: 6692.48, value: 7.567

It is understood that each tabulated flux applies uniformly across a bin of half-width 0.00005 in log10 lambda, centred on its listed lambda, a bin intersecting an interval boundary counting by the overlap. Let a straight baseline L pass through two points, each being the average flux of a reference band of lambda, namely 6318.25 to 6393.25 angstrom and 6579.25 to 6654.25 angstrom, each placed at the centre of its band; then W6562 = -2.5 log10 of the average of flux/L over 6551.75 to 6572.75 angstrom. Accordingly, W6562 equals 0.12 mag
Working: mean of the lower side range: 7.8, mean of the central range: 6.79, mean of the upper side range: 7.53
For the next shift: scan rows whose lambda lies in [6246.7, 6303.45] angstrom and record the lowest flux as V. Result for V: 7.756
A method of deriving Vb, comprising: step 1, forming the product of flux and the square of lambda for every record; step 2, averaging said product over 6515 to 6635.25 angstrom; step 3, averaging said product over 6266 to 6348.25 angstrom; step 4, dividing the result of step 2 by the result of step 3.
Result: 1.0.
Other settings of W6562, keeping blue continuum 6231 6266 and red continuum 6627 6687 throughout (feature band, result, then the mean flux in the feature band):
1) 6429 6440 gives 0.00 mag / 7.67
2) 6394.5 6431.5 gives 0.00 mag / 7.66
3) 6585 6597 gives 0.02 mag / 7.45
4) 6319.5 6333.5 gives -0.01 mag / 7.83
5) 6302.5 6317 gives -0.03 mag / 7.98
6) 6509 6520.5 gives -0.03 mag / 7.8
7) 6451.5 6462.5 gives 0.00 mag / 7.65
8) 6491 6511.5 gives 0.01 mag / 7.59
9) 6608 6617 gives -0.01 mag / 7.62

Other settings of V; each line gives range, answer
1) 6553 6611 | 5.606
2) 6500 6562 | 6.894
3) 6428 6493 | 7.55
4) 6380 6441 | 7.519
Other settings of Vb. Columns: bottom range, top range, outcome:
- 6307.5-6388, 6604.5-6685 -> 1.06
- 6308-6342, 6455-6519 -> 1.03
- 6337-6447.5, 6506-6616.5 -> 1.02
